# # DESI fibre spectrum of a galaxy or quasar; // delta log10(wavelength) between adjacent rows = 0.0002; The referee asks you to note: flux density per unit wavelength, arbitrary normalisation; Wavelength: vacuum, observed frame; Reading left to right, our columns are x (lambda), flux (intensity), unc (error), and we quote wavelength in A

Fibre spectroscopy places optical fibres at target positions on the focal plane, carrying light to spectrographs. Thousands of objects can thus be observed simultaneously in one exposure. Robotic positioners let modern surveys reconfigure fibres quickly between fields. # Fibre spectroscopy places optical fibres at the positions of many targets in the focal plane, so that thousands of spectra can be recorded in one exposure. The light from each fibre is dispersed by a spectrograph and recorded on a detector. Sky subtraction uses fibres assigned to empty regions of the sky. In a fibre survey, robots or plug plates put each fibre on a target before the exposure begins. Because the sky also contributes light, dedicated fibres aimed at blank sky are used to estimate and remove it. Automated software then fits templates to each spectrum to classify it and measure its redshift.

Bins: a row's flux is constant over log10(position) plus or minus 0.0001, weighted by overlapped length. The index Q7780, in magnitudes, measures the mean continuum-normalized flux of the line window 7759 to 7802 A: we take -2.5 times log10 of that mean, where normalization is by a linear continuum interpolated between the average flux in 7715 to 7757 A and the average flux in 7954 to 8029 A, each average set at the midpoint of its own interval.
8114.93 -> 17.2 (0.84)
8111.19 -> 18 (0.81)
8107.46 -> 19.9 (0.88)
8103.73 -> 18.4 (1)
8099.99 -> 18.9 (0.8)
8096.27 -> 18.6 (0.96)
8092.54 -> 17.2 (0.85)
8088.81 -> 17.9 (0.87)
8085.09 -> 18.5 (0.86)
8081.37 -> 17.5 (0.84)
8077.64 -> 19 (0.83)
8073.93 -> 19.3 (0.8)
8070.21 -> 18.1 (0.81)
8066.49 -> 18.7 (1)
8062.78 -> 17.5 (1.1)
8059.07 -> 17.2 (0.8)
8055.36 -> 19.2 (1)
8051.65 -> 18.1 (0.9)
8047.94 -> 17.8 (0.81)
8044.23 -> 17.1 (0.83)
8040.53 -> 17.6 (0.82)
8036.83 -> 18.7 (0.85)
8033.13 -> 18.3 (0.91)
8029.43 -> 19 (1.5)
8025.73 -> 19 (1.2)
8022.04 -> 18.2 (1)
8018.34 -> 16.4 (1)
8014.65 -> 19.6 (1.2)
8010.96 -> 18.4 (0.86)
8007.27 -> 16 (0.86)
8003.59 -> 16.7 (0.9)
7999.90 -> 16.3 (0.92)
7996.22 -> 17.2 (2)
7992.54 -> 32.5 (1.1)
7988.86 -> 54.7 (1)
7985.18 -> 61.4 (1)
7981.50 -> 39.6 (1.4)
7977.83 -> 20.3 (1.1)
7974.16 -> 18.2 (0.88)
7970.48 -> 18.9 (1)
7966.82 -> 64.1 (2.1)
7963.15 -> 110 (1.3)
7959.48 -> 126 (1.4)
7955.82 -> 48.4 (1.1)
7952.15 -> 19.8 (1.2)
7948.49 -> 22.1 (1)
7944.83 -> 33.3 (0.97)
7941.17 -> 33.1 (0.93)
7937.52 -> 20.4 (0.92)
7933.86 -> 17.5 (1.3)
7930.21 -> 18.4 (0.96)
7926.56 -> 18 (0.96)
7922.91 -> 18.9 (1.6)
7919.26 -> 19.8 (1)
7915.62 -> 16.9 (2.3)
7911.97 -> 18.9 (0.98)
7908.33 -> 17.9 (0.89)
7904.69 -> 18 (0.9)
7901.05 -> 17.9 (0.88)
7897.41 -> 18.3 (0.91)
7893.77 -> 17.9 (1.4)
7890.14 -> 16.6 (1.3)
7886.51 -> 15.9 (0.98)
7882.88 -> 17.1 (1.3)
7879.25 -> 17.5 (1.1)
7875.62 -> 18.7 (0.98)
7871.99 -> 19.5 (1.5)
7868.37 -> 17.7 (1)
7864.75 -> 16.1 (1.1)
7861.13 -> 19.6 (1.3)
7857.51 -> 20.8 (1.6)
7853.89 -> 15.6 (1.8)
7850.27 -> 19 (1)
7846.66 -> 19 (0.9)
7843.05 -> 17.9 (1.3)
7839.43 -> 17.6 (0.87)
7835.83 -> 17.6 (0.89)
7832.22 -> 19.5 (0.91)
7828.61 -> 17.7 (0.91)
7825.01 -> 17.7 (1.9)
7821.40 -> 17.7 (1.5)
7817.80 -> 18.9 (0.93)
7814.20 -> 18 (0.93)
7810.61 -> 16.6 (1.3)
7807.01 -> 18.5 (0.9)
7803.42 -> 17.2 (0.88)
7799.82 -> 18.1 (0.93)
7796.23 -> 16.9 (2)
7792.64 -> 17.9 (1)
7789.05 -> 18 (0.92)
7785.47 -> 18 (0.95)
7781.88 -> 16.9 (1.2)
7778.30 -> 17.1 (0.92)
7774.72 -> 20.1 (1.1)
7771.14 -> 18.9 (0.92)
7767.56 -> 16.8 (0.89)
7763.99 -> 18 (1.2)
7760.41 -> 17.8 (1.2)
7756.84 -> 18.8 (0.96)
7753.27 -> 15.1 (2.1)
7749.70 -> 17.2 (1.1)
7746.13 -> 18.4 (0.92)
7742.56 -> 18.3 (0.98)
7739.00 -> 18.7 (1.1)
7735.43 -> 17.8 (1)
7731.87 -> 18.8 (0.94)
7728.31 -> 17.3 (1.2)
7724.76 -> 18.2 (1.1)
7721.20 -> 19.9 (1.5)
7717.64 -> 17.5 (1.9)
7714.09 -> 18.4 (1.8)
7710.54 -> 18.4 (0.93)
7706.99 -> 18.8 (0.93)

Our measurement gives 0.19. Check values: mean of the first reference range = 18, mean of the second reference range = 37.2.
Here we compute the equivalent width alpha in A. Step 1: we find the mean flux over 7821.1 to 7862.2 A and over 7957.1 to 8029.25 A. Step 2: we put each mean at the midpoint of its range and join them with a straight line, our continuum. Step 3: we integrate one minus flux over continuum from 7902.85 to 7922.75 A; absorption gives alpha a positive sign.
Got 6.3 A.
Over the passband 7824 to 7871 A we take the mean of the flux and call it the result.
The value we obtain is 18.2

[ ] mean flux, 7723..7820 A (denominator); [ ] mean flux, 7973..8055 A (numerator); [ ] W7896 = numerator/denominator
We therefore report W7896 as 1.3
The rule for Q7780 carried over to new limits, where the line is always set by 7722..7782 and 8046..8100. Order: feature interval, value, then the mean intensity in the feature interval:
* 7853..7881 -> -0.01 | 18.3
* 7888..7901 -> 0.03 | 17.6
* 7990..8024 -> -0.09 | 19.8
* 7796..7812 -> 0.03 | 17.5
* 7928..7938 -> -0.02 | 18.5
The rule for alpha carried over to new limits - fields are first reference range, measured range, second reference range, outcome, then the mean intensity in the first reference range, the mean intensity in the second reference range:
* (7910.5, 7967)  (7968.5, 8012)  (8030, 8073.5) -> 1.36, 37.2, 18.1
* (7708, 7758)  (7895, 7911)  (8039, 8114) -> 0.06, 18.1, 18.2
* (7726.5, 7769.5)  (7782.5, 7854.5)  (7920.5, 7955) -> 6.71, 17.8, 23.1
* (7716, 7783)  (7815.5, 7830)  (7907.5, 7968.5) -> 4.20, 18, 37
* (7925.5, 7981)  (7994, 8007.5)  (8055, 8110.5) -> 6.26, 39.6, 18.4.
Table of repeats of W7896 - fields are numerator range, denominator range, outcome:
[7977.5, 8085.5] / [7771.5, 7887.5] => 1.22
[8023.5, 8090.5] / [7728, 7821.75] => 1.02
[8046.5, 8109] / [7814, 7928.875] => 1.01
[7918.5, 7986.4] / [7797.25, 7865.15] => 2.13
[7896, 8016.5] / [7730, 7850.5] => 1.74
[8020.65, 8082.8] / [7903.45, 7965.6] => 0.53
